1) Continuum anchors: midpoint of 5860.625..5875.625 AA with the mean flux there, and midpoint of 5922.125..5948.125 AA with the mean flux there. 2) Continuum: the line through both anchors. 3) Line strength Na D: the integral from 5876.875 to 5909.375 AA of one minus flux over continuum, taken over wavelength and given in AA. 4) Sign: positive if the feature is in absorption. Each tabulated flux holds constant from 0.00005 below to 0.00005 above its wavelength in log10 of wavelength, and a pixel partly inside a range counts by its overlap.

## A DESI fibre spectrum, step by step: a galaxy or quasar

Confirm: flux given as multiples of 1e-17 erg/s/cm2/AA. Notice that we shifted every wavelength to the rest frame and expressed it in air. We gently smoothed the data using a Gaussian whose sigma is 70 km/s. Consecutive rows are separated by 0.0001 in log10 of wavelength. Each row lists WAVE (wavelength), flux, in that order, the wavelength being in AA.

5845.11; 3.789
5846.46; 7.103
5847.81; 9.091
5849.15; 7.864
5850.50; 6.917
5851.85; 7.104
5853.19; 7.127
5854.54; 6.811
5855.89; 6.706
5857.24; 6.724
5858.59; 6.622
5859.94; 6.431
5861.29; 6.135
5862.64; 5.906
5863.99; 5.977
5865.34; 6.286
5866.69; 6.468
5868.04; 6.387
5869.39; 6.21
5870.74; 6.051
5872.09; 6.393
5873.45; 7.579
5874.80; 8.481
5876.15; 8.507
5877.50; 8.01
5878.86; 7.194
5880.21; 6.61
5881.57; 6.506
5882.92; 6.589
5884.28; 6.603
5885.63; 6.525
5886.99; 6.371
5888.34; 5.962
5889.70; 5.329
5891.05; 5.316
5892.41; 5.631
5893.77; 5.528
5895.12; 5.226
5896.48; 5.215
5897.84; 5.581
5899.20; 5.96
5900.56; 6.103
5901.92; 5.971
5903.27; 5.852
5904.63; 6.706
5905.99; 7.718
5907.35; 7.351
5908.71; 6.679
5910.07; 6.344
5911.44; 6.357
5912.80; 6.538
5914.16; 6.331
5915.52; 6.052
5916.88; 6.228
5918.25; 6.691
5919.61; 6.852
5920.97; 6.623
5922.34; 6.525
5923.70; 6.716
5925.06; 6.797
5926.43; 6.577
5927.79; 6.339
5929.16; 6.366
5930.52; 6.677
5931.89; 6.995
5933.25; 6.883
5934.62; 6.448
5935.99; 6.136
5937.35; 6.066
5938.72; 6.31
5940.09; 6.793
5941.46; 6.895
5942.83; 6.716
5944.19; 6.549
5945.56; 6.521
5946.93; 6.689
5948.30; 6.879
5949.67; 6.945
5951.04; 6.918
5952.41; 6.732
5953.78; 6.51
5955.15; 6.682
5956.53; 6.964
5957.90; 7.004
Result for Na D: 1.5 AA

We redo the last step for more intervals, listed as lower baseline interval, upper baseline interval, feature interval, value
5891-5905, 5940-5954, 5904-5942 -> -2.23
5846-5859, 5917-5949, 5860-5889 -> 1.45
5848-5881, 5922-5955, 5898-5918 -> 0.92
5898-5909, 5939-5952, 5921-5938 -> 0.27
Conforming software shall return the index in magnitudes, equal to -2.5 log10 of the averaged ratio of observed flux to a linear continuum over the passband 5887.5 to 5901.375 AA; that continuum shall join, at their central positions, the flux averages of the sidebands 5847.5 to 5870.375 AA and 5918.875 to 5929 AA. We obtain 0.19 mag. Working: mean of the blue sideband 6.71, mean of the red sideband 6.62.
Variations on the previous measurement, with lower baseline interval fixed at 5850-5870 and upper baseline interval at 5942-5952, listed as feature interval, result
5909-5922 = 0.036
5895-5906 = 0.112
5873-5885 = -0.120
